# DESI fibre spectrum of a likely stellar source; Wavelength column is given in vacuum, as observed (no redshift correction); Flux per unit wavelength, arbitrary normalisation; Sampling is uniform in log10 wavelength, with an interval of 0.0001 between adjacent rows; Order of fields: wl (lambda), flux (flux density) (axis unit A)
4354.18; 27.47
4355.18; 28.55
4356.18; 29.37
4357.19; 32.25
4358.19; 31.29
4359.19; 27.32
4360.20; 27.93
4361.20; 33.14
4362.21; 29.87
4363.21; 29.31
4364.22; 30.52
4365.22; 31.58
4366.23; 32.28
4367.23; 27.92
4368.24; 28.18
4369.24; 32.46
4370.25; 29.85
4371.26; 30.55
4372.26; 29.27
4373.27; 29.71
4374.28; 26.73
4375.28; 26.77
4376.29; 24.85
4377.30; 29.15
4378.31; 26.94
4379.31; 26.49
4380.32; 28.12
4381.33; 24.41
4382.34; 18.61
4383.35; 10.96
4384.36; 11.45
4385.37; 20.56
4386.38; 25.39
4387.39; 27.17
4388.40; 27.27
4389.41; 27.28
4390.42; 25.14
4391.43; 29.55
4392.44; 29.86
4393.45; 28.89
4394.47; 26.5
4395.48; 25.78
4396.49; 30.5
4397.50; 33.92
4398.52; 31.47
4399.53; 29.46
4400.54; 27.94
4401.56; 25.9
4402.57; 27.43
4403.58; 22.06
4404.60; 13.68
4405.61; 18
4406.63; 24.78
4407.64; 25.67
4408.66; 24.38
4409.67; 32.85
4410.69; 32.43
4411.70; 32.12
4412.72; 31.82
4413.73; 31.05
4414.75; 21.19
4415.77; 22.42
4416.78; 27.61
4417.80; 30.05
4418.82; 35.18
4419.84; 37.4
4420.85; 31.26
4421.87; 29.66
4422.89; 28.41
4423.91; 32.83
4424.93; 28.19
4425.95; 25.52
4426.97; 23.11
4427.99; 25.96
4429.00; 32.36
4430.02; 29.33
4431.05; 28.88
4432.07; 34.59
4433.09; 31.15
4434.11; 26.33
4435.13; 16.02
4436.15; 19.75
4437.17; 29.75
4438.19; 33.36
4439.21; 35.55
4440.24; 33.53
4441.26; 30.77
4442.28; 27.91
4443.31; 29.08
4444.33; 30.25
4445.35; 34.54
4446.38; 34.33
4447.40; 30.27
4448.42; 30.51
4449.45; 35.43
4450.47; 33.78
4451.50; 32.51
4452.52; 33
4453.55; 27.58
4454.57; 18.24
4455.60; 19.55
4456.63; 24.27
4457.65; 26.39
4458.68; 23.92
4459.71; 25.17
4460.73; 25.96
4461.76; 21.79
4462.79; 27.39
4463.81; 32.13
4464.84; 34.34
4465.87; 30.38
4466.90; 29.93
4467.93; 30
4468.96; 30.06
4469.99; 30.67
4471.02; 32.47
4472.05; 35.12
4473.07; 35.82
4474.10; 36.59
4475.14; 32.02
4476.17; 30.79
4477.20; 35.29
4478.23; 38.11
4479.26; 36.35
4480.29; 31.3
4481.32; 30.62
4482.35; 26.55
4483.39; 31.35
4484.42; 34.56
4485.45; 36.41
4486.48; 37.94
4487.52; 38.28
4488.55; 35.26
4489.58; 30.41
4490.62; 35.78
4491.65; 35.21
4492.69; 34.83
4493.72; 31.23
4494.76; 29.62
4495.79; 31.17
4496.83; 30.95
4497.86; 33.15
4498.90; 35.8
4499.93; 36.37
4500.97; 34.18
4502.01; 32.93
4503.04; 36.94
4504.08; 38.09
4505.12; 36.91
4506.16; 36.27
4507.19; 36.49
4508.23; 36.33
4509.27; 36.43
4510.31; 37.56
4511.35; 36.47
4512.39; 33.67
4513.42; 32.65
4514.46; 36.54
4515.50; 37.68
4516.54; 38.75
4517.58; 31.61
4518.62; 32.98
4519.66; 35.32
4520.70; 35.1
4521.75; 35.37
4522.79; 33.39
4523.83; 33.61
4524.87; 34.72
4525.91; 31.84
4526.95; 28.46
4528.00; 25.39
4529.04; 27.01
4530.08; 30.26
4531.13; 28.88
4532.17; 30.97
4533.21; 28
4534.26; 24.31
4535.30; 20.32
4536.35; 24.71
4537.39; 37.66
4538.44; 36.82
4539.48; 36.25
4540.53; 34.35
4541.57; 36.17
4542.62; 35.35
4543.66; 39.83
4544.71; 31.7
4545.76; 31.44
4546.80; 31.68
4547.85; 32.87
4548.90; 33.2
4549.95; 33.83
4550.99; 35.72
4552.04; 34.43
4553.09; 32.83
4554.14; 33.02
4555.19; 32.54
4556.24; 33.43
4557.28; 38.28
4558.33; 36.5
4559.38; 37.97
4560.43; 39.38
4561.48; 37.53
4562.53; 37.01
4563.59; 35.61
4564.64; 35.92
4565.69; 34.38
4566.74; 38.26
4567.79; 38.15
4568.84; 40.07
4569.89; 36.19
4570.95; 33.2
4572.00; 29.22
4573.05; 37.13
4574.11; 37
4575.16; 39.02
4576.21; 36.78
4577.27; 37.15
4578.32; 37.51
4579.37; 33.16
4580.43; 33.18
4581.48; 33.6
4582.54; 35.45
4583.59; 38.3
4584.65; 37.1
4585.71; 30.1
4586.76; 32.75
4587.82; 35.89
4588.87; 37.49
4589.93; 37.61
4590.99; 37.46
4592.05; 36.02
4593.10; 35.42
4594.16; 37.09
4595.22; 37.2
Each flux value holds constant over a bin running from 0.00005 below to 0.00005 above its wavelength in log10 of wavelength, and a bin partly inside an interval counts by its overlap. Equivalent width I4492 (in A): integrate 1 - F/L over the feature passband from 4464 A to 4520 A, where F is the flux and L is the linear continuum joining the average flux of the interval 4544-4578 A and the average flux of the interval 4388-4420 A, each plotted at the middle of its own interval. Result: -3.7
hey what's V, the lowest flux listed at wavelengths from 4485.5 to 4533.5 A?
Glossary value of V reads 25.39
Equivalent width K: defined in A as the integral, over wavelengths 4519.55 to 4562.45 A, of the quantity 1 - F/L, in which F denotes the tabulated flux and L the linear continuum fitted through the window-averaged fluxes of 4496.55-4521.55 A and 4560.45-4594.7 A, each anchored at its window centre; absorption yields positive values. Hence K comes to 3.3 A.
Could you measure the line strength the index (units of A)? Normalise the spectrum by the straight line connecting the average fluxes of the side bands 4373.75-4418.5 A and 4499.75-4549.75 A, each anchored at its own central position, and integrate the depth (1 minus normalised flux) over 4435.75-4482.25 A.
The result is -1.1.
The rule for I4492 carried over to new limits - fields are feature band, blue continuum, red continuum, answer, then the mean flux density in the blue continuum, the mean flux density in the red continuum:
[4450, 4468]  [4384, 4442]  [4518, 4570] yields 1.4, 27.8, 33.6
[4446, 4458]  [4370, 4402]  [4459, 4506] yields 0.8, 26.4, 32.8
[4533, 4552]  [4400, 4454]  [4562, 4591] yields 0.9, 28.9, 35.8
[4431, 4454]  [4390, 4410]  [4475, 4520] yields -0.3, 26.6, 34.5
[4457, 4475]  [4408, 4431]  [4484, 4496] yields 1.5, 29.3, 34.3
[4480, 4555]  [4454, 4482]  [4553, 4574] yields -1.2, 29.8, 35.9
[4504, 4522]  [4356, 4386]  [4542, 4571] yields -1.2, 27.2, 35.4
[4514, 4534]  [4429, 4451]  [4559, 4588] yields 0.9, 30.3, 35.9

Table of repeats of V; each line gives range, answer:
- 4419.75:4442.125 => 16.02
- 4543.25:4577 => 29.22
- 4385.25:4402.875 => 20.56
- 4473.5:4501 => 26.55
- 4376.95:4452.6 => 10.96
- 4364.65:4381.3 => 24.85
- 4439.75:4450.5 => 27.91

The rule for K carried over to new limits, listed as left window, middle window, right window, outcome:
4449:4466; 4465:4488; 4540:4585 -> -3.3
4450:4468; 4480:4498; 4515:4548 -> -2.2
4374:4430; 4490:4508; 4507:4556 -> -1.7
